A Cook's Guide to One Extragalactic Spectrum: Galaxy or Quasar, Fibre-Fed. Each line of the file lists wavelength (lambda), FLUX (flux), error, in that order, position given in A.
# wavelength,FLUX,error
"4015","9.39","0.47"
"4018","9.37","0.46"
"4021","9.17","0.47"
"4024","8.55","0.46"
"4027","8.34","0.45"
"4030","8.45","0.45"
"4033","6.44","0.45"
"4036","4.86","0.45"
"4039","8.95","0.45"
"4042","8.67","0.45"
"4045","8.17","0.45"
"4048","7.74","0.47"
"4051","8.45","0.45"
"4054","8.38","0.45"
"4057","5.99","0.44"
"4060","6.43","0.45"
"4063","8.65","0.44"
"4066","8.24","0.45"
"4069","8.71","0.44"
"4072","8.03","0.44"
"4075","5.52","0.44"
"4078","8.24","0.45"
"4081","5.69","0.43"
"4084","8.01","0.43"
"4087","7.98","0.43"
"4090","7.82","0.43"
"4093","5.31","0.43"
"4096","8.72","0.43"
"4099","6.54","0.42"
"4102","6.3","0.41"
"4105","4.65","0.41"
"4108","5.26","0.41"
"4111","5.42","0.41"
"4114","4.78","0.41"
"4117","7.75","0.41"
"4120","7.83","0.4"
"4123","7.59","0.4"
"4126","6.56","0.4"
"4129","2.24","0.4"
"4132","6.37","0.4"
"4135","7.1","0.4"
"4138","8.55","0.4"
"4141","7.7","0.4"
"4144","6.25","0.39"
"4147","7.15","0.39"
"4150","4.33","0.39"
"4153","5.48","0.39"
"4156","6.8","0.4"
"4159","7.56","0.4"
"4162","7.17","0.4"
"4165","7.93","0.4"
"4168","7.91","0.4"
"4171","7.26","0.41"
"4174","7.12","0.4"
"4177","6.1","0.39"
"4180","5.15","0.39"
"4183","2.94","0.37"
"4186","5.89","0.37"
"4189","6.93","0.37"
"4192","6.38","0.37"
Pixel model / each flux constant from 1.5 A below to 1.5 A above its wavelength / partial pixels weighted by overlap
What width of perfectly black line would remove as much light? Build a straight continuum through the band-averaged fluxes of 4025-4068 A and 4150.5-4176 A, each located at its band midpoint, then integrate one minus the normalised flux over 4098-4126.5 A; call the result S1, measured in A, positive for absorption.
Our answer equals 4.2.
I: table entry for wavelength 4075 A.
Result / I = 5.52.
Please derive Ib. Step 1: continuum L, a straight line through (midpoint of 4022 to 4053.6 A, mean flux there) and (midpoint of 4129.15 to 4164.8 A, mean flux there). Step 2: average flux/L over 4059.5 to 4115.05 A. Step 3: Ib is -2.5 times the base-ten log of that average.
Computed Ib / 0.07 mag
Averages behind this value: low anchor 7.9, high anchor 6.64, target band 6.88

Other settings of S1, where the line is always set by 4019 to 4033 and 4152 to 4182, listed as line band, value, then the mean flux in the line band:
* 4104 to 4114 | 3.2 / 5.08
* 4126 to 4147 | 2.1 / 6.44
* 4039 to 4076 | 1.1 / 7.83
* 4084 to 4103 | 1.1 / 7.2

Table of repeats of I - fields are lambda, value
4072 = 8.03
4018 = 9.37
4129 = 2.24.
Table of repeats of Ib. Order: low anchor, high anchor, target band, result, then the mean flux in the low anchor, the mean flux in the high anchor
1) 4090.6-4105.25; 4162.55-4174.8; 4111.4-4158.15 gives 0.102 mag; 6.54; 7.55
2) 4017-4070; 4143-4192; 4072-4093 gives 0.048 mag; 7.96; 6.37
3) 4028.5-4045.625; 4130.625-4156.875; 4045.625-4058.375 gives -0.037 mag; 7.56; 6.63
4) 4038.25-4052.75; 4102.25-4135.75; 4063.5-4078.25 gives -0.032 mag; 8.37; 5.95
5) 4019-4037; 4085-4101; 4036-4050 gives -0.050 mag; 7.76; 7.27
